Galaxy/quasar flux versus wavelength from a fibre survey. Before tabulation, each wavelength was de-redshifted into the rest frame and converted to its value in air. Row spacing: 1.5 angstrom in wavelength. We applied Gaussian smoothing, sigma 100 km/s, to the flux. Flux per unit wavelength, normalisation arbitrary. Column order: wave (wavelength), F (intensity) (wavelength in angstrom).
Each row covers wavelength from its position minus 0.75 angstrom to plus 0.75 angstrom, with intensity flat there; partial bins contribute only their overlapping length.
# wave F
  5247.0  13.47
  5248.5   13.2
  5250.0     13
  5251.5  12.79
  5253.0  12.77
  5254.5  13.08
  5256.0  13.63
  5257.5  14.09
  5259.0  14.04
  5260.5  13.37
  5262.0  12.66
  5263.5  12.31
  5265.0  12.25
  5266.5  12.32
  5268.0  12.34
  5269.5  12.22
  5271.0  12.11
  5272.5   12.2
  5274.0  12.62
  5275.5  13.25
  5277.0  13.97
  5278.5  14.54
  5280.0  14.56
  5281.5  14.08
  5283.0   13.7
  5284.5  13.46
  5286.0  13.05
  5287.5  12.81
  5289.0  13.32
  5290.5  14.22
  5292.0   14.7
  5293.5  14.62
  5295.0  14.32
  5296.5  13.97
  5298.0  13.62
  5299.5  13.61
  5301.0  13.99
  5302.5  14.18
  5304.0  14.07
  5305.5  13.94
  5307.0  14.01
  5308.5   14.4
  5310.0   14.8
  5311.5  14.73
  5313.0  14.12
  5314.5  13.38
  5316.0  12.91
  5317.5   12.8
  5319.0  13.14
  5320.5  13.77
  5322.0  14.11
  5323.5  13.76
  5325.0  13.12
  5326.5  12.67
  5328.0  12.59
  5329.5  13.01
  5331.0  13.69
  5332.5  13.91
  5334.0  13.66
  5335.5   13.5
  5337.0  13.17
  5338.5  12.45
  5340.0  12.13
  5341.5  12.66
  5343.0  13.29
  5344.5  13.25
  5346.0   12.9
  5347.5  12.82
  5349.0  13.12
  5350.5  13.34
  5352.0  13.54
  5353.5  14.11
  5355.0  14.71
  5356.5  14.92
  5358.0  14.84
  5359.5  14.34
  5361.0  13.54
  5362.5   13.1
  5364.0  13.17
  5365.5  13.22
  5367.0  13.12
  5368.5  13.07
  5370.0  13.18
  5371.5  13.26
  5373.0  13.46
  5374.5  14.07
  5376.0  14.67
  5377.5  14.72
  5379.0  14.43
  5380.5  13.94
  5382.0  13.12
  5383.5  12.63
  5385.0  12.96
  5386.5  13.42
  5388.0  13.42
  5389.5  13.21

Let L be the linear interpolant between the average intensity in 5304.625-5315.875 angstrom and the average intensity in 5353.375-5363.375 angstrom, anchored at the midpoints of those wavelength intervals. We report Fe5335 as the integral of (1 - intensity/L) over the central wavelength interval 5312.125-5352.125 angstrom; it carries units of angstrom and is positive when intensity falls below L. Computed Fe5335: 2.69 angstrom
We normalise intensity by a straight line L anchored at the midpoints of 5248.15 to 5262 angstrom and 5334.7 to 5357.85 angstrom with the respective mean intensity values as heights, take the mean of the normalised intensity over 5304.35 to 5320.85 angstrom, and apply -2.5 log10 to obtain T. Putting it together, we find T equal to -0.04 mag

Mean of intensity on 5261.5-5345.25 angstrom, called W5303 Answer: 13.4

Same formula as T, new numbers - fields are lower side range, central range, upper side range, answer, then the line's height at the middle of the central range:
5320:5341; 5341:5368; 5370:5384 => 0.00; 13.5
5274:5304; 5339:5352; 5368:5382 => 0.07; 13.8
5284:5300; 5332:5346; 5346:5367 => 0.05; 13.7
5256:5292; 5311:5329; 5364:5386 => 0.00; 13.4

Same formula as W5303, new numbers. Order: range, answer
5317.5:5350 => 13.2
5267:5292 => 13.3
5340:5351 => 13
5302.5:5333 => 13.7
